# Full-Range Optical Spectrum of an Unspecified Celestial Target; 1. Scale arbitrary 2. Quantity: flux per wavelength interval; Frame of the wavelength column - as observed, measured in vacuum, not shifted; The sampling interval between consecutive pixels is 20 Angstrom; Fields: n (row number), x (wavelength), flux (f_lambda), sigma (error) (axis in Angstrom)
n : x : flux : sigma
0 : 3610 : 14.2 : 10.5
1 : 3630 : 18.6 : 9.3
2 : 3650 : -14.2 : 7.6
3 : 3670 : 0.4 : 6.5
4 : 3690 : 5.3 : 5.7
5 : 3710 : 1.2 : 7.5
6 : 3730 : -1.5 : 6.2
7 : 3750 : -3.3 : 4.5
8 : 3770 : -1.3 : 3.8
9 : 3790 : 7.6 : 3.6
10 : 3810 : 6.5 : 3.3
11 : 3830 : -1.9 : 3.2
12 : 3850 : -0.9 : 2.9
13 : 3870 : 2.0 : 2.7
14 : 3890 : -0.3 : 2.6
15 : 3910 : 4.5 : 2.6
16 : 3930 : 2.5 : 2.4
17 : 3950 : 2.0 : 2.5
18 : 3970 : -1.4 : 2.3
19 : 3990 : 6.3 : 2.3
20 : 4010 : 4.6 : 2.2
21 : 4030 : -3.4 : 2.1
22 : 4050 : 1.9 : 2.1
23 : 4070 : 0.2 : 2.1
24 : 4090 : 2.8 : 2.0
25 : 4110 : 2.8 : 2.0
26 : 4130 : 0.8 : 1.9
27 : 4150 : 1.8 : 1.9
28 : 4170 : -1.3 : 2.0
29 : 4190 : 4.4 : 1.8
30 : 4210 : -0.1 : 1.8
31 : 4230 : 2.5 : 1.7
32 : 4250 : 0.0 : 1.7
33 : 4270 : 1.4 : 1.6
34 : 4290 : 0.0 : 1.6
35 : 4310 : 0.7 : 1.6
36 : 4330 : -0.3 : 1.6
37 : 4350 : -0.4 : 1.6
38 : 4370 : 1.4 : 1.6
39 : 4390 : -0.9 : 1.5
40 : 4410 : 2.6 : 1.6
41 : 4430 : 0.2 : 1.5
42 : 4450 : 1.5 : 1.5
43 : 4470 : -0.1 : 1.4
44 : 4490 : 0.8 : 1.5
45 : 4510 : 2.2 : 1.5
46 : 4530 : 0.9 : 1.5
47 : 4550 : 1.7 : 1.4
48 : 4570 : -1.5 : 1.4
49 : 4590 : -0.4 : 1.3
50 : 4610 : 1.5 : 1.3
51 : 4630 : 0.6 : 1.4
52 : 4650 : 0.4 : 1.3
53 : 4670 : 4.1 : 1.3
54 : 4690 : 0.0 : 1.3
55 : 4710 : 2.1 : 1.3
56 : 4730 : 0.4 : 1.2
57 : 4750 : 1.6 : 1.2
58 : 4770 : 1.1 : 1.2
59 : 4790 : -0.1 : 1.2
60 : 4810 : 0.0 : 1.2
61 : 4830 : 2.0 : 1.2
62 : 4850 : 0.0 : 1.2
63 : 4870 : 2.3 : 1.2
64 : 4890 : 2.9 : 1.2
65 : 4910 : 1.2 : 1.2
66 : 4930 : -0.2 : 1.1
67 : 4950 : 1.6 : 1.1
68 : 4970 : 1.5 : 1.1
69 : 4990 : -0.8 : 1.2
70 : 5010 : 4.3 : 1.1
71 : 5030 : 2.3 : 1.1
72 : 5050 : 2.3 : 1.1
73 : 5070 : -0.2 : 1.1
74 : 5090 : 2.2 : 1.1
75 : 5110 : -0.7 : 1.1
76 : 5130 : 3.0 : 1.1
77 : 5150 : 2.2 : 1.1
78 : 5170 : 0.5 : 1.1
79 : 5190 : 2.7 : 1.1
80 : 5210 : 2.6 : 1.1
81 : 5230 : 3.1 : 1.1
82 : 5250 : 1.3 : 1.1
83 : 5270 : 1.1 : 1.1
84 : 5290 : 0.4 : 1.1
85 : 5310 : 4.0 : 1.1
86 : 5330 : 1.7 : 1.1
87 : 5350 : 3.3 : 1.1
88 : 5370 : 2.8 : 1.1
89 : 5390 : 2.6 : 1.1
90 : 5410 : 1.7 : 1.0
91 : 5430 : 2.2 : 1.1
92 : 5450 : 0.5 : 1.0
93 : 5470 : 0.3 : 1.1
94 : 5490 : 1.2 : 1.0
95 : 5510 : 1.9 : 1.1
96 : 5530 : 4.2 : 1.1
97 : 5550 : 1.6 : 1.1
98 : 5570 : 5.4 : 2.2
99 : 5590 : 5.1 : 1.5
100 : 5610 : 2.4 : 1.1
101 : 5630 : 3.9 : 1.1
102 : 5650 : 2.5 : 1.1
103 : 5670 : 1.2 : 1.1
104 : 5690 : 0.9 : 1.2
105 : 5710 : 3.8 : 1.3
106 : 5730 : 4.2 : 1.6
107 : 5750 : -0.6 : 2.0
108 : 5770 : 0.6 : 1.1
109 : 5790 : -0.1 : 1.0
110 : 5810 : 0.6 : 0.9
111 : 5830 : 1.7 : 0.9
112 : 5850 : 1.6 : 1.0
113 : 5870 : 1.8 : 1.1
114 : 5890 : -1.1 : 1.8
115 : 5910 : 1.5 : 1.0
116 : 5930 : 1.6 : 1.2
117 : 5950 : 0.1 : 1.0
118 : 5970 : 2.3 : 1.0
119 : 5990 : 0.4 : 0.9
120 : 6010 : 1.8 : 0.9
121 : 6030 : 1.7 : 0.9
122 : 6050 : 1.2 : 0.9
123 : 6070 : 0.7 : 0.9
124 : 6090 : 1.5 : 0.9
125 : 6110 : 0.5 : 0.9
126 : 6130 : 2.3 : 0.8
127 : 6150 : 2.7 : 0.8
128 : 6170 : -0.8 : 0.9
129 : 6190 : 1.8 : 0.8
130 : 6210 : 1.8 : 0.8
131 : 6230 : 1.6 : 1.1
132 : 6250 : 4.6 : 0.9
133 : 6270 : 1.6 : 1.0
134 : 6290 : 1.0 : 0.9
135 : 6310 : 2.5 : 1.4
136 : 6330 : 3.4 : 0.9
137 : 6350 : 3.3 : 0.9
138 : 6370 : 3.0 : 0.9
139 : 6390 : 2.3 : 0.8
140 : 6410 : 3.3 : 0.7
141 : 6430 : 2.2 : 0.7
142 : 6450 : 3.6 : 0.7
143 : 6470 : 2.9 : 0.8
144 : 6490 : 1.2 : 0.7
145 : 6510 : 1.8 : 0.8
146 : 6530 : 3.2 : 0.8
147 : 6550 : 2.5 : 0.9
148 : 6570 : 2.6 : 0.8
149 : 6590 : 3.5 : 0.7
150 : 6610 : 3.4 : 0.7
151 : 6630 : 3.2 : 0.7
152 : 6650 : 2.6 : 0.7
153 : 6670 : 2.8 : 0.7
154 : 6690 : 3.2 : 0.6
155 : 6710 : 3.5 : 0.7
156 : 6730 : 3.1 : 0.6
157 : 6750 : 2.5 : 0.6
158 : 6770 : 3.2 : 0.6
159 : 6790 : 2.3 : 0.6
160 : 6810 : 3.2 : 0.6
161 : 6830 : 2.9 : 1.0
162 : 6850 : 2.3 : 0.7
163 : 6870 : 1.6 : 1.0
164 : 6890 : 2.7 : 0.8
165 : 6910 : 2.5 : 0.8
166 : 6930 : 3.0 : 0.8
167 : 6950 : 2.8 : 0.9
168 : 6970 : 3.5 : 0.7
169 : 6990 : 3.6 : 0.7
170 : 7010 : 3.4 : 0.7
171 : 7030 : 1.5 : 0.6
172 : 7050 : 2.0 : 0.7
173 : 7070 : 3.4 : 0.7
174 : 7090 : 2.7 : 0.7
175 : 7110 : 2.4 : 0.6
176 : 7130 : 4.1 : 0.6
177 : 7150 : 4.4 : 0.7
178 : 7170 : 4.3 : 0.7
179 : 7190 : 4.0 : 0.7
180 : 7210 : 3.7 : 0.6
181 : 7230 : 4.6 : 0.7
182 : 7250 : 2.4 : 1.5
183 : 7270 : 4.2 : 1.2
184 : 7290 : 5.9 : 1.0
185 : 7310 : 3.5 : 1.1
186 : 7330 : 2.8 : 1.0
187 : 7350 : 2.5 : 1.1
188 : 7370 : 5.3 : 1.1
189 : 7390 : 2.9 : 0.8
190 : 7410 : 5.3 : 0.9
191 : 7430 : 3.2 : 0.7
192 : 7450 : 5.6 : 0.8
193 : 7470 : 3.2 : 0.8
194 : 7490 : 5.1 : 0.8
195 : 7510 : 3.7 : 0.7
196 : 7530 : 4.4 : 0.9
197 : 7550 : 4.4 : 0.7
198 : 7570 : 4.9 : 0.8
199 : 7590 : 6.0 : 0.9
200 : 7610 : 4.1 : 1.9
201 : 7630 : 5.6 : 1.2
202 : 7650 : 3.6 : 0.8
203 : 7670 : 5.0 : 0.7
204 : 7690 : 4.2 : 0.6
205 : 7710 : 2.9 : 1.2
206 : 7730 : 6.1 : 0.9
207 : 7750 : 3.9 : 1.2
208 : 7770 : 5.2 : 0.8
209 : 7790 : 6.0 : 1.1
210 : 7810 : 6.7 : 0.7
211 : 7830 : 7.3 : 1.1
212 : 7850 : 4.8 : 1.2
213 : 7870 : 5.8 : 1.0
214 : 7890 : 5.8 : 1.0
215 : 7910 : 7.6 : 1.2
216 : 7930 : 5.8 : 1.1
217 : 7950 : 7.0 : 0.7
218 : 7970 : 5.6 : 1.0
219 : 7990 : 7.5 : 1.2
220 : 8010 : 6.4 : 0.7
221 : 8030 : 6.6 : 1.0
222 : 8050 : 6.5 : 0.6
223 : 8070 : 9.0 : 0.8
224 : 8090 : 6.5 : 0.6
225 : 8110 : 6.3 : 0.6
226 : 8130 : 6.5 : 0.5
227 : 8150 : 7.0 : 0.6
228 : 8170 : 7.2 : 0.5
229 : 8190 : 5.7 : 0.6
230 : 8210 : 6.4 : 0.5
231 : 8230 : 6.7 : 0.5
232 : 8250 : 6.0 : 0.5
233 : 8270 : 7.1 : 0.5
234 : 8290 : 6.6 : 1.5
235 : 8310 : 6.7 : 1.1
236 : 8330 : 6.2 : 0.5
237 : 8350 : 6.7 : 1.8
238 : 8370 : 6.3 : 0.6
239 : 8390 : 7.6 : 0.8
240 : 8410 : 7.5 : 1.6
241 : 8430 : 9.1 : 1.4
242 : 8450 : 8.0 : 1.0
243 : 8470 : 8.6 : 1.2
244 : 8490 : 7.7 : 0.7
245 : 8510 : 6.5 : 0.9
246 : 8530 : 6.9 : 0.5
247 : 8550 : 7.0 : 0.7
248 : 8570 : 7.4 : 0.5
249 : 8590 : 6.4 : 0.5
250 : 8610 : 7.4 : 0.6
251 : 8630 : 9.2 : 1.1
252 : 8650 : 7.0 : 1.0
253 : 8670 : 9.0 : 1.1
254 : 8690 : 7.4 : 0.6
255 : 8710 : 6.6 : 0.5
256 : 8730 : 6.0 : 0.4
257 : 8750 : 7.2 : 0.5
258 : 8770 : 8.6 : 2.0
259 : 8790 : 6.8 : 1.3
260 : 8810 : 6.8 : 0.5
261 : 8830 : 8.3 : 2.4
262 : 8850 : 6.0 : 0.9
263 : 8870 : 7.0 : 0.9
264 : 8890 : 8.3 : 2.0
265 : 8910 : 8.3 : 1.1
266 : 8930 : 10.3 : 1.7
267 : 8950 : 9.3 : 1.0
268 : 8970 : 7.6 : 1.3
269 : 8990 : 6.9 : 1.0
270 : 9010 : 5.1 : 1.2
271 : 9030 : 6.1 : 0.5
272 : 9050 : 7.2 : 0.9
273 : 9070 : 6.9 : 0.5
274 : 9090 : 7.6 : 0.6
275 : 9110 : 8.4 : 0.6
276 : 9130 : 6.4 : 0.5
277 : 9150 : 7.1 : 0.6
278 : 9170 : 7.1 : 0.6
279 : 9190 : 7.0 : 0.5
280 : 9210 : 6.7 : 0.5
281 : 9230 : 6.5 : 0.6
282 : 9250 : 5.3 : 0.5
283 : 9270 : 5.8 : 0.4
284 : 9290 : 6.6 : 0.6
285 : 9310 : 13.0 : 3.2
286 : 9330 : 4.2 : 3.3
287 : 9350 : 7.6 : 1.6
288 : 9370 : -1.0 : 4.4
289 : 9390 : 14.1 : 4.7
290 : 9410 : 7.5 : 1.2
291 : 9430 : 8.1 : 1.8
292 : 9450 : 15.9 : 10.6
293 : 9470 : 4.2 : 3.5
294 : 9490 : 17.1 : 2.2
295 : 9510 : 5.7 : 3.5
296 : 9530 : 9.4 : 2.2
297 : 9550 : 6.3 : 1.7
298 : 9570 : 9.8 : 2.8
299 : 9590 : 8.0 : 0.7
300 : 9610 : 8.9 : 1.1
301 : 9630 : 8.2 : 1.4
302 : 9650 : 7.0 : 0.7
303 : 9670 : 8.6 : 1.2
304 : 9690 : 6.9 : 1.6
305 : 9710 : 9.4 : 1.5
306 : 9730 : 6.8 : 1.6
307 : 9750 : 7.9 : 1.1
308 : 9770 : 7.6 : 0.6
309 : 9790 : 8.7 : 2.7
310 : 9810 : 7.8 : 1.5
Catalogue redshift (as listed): 0.79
